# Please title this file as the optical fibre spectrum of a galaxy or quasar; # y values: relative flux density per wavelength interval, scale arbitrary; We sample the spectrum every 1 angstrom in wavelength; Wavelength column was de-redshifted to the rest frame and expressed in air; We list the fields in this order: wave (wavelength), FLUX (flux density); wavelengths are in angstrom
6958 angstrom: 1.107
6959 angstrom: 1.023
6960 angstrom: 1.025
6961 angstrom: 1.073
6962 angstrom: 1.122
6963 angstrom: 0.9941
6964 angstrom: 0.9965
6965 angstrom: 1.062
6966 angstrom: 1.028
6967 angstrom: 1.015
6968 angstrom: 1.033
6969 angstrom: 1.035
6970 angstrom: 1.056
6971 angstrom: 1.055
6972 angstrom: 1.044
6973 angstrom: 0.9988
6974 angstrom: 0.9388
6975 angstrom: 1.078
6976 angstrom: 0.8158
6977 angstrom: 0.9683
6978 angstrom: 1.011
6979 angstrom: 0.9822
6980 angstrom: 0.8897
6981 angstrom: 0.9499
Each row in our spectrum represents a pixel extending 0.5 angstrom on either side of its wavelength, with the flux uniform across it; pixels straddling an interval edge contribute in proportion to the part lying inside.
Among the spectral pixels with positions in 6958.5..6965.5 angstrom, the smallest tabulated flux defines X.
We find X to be 0.9941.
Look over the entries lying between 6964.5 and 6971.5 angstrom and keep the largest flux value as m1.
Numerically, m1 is 1.062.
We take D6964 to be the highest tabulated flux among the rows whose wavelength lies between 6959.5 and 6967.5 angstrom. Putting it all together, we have 1.122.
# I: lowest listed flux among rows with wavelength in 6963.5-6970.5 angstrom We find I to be 0.9965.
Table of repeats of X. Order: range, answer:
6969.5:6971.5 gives 1.055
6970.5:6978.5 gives 0.8158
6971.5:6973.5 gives 0.9988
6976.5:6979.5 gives 0.9683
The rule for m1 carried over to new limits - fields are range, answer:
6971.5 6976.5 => 1.078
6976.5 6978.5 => 1.011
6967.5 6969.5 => 1.035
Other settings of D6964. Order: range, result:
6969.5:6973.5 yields 1.056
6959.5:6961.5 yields 1.073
